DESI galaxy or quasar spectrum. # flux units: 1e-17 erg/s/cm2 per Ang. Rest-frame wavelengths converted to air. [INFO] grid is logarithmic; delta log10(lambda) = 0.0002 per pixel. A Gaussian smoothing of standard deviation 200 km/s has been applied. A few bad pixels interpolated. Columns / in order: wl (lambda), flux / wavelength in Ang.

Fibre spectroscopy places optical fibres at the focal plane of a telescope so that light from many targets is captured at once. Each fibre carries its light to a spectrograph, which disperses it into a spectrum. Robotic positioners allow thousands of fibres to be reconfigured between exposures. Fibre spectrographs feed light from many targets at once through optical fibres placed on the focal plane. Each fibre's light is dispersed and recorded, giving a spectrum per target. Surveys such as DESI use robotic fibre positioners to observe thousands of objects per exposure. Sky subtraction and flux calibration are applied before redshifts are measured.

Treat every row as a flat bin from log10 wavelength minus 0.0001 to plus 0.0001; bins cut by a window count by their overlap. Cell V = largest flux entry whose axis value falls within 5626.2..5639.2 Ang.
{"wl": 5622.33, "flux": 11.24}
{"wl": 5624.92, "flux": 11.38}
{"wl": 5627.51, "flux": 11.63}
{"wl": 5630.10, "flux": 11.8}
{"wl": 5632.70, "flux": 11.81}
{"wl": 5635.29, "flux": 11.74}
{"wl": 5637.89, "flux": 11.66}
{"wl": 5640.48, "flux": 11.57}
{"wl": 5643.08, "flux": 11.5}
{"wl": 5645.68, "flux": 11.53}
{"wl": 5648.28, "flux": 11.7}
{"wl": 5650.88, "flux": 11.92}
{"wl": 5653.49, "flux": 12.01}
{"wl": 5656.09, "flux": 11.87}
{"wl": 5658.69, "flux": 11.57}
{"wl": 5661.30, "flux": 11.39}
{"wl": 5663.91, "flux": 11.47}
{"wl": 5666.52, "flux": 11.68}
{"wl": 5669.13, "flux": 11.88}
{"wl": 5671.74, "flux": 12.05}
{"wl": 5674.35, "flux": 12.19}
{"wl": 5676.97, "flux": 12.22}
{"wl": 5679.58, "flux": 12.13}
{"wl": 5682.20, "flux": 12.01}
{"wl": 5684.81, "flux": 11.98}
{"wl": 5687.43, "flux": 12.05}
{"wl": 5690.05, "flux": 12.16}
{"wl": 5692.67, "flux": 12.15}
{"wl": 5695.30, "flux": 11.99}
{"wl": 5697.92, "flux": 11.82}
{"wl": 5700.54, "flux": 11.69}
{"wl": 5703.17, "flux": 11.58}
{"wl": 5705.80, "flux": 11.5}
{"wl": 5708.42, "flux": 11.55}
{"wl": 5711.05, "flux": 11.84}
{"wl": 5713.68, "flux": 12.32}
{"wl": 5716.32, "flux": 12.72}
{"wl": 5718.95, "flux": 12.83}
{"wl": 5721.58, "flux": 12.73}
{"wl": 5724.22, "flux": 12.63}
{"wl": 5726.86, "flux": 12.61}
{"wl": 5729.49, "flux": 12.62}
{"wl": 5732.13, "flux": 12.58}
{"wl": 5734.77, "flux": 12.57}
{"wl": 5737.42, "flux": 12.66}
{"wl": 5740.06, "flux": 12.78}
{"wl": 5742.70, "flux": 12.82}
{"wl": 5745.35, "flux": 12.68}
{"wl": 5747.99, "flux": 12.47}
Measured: 11.81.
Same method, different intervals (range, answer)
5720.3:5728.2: 12.73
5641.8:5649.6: 11.7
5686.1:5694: 12.16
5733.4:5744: 12.82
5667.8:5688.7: 12.22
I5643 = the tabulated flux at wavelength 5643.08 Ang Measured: 11.5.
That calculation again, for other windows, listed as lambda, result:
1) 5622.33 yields 11.24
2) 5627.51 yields 11.63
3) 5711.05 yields 11.84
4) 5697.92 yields 11.82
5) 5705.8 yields 11.5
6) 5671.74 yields 12.05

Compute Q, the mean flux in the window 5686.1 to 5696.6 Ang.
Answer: 12.1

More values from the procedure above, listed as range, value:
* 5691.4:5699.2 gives 12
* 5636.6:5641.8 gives 11.6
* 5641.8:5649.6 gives 11.6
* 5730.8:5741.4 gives 12.6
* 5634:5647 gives 11.6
